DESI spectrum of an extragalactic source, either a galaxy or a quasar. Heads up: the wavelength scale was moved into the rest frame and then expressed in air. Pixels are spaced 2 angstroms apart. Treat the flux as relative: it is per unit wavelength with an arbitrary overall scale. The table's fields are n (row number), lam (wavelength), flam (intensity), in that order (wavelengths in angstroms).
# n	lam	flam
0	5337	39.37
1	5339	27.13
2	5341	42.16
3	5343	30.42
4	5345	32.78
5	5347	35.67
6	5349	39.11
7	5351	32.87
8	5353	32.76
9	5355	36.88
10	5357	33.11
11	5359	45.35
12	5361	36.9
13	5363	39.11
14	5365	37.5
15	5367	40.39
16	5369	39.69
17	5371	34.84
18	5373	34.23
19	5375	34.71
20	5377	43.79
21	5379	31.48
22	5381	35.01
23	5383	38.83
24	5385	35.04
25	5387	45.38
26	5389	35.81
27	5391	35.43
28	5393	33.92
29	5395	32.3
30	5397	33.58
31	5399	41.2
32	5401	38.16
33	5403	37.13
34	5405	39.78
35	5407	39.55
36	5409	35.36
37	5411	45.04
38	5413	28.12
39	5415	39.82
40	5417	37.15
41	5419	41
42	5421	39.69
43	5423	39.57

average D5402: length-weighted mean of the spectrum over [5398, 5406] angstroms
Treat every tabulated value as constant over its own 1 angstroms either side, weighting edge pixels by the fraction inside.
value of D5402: 39.1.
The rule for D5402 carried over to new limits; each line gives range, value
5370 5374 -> 34.5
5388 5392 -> 35.6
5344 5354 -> 34.6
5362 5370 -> 39.2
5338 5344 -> 33.2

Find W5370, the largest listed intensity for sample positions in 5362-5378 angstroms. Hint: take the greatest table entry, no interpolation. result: 43.79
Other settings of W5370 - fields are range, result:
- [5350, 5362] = 45.35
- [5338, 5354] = 42.16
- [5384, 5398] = 45.38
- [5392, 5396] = 33.92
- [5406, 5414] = 45.04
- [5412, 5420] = 41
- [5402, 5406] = 39.78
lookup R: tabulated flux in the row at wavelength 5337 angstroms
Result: 39.37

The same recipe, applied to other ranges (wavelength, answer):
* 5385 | 35.04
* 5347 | 35.67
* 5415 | 39.82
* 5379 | 31.48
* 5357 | 33.11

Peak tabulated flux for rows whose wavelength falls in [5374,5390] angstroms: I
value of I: 45.38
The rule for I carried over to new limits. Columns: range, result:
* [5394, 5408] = 41.2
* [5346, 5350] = 39.11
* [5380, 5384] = 38.83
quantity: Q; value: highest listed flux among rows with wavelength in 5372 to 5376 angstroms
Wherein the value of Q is 34.71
